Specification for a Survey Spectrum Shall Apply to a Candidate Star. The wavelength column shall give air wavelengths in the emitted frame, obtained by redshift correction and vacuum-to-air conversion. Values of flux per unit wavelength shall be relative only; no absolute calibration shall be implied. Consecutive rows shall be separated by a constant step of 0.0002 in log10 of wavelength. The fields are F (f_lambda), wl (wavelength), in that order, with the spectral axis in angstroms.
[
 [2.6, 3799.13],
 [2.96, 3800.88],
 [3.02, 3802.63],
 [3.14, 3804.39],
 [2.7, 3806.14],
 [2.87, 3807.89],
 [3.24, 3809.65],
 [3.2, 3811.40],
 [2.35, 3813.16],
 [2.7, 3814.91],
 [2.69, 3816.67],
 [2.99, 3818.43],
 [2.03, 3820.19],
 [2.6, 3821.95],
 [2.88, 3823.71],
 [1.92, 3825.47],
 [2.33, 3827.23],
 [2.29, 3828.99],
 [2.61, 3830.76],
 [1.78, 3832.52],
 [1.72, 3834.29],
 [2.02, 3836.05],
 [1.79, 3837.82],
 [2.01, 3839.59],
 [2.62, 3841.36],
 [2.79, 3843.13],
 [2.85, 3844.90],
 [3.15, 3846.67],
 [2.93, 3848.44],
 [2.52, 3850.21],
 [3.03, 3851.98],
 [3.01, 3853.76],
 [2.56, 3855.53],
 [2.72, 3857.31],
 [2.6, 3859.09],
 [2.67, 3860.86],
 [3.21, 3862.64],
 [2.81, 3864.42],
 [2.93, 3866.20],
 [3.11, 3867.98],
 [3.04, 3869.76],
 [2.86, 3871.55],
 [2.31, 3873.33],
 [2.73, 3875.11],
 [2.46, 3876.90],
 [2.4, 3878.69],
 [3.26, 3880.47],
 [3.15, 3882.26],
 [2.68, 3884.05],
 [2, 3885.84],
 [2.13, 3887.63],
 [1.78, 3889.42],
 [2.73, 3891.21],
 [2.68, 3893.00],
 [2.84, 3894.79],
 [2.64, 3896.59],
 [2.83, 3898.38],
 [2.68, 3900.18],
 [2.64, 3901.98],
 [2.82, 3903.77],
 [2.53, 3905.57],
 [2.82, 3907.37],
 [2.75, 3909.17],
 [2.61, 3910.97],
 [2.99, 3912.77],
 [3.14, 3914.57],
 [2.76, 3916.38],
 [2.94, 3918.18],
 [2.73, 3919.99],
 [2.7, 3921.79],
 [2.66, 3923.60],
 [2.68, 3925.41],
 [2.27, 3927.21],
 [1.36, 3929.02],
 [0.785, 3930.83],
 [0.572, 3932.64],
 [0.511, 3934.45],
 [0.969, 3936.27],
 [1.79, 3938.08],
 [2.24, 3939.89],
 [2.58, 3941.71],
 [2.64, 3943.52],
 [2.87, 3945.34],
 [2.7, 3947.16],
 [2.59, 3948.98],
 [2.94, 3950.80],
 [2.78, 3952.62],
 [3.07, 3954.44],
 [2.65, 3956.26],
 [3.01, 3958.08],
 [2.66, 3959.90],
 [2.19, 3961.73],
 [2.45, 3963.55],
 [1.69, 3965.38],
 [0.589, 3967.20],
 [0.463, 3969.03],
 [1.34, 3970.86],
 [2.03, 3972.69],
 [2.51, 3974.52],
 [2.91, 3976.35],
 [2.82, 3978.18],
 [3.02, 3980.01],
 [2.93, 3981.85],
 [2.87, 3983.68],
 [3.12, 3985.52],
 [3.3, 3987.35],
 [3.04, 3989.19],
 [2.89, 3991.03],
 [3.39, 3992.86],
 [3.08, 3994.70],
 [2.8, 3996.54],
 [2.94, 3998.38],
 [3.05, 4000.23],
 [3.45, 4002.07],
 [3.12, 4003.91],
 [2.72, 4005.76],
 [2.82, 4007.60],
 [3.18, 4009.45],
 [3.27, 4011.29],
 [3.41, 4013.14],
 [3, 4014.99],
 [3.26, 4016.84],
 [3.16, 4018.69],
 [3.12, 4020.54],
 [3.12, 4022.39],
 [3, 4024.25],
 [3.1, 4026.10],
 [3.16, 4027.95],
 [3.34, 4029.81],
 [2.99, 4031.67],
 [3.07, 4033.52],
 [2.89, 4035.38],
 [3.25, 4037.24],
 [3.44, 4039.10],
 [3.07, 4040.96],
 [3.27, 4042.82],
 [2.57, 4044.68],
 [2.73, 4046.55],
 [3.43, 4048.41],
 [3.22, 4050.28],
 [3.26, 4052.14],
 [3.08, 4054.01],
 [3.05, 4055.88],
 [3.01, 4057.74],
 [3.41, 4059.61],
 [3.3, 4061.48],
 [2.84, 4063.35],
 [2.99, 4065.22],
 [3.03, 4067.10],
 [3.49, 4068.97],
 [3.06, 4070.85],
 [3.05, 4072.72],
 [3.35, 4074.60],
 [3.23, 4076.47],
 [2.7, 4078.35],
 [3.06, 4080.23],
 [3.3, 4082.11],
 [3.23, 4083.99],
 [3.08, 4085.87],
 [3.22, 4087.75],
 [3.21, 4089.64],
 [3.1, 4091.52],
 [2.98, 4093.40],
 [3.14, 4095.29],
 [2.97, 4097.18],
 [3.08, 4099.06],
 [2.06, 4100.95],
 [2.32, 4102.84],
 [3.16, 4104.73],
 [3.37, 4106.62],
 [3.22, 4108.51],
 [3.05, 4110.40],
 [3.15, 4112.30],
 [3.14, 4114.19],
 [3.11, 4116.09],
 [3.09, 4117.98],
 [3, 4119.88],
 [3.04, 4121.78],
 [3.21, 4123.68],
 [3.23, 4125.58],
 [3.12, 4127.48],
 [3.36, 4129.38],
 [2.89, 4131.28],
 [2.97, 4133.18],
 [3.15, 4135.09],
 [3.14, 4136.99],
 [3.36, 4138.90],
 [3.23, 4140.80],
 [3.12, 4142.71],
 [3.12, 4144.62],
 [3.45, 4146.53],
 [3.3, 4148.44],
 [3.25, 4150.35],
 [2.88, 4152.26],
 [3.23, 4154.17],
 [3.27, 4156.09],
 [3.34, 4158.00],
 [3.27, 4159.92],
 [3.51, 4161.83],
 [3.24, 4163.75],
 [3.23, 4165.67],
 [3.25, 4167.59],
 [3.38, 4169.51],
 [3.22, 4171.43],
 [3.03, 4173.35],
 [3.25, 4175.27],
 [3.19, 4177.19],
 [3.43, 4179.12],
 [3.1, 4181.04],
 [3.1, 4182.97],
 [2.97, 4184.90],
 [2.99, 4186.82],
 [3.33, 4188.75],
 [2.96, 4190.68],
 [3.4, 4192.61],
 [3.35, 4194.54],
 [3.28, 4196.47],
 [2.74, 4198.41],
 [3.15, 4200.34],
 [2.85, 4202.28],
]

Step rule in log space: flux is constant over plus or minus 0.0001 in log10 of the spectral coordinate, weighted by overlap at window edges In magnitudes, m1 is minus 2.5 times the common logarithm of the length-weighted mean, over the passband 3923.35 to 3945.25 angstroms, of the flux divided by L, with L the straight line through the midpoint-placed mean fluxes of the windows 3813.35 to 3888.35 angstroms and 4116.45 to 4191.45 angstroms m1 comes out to 0.48 mag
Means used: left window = 2.59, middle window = 1.77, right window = 3.18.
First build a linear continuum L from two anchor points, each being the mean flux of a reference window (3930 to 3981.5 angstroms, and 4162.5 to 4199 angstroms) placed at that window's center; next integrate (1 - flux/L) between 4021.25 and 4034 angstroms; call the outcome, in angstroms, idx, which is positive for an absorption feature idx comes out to -3.3 angstroms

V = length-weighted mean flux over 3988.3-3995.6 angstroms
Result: 3.1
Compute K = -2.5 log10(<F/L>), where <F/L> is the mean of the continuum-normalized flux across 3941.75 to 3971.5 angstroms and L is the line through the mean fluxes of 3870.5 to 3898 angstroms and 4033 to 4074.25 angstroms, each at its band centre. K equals 0.21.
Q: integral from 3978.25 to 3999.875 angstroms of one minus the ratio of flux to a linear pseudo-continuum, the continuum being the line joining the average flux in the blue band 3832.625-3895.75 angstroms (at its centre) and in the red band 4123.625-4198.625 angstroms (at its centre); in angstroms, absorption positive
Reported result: -1.2 angstroms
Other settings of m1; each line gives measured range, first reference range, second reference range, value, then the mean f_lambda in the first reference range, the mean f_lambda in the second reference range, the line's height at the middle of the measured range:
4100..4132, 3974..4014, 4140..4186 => 0.049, 3.03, 3.22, 3.17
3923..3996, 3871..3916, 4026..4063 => 0.229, 2.66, 3.13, 2.86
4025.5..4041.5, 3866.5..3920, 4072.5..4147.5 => -0.068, 2.7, 3.09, 2.96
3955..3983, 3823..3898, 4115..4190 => 0.249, 2.59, 3.19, 2.81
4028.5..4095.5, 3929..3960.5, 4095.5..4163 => -0.130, 2.17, 3.12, 2.77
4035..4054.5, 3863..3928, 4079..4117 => -0.058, 2.7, 3.04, 2.95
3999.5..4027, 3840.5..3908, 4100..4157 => -0.068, 2.72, 3.1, 2.93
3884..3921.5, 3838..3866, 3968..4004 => 0.036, 2.75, 2.74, 2.74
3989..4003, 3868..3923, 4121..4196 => -0.071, 2.69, 3.2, 2.89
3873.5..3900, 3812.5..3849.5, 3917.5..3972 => -0.140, 2.43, 2.11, 2.27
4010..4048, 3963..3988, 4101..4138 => -0.210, 2.28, 3.07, 2.57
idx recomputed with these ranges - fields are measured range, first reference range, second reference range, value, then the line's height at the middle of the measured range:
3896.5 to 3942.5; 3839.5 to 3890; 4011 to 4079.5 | 8.7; 2.84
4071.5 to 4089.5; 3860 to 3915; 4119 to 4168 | -0.3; 3.08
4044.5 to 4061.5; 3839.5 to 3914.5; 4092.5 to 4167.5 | -0.7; 3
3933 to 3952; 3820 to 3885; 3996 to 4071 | 4.8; 2.86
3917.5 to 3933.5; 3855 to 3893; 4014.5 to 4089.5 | 4.2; 2.8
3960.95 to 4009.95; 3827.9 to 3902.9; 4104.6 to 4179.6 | 4.3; 2.86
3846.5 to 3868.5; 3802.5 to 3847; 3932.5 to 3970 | -3.9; 2.43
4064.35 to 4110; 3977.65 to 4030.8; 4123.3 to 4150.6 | 1.4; 3.15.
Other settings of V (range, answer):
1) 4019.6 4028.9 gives 3.1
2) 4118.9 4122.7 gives 3.02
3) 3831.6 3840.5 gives 1.87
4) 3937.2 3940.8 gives 2.02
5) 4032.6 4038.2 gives 3.07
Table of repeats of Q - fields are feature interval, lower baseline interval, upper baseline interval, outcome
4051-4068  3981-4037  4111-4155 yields 0.0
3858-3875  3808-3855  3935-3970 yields -2.6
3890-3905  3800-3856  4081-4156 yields 0.1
